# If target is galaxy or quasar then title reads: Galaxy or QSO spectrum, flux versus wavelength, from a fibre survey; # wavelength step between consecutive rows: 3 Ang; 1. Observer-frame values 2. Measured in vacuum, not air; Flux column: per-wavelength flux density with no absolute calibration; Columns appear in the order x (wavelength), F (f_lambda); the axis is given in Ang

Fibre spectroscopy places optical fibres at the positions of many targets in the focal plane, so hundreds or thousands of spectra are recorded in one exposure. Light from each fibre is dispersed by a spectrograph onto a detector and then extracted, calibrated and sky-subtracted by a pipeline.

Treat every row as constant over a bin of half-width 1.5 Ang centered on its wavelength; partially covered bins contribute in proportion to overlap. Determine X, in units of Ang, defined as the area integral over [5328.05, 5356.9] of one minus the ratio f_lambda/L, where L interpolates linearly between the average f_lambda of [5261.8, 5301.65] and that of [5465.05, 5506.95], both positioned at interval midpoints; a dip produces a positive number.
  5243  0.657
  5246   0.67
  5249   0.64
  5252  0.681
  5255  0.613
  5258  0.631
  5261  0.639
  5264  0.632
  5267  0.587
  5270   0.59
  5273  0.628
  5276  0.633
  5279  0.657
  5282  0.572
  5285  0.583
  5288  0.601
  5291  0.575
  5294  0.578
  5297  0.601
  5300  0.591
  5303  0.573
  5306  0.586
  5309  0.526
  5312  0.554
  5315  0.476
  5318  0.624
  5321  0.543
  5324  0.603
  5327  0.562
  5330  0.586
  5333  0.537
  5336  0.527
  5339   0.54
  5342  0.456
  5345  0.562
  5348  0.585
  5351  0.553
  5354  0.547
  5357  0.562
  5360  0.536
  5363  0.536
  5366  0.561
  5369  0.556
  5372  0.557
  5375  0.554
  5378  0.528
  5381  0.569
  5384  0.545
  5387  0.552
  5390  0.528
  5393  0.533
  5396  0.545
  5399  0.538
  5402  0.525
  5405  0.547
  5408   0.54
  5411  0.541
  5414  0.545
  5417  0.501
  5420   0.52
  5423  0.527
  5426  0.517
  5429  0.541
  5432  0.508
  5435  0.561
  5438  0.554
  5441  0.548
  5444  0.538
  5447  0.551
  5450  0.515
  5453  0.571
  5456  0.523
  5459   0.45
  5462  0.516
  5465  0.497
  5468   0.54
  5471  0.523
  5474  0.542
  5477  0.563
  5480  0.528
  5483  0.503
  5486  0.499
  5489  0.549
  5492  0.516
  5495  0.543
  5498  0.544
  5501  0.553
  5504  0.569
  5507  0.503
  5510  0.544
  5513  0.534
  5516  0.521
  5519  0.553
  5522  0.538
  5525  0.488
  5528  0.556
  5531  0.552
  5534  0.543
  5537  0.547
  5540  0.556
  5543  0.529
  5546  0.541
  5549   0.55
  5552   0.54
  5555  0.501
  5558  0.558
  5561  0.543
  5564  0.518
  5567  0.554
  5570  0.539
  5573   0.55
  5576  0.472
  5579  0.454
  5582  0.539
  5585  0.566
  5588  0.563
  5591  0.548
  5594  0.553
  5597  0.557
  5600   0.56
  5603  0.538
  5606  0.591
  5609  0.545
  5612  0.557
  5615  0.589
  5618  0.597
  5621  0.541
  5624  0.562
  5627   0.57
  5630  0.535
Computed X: 1.8 Ang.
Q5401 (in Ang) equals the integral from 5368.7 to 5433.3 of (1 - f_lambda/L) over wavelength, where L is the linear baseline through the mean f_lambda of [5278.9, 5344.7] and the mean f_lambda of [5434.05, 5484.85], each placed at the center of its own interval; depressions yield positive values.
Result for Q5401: 0.8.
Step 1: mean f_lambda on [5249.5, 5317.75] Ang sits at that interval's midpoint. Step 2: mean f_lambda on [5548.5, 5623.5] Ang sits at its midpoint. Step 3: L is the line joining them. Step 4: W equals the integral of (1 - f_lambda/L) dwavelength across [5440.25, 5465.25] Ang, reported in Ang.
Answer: 1.9 Ang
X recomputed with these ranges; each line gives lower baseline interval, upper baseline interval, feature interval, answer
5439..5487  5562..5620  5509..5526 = 0.1 Ang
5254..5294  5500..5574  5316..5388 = 4.4 Ang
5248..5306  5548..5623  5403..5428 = 2.2 Ang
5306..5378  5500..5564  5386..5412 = 0.4 Ang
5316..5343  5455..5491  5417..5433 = 0.3 Ang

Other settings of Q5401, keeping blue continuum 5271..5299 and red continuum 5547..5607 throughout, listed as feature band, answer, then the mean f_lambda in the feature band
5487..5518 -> 1.0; 0.537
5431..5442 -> 0.5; 0.544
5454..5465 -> 1.3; 0.5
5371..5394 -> 1.4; 0.546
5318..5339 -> 1.1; 0.563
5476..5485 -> 0.5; 0.528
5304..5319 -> 1.1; 0.552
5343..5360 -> 0.9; 0.556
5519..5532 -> 0.4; 0.535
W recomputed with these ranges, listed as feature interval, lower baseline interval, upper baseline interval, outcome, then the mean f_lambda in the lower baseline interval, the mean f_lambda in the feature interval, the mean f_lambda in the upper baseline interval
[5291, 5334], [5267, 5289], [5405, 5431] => 1.5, 0.608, 0.568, 0.53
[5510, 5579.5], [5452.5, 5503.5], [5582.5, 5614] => 1.3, 0.527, 0.533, 0.558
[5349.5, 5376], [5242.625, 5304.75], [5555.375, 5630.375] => 2.0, 0.615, 0.551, 0.547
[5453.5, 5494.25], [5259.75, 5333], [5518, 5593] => 2.3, 0.586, 0.521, 0.536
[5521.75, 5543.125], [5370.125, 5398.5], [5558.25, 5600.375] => 0.0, 0.546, 0.539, 0.537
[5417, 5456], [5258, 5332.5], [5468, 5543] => 1.2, 0.588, 0.536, 0.536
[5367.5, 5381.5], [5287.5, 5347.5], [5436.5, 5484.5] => -0.1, 0.56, 0.552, 0.529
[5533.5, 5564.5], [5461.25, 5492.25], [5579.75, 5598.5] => 0.1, 0.526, 0.539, 0.55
